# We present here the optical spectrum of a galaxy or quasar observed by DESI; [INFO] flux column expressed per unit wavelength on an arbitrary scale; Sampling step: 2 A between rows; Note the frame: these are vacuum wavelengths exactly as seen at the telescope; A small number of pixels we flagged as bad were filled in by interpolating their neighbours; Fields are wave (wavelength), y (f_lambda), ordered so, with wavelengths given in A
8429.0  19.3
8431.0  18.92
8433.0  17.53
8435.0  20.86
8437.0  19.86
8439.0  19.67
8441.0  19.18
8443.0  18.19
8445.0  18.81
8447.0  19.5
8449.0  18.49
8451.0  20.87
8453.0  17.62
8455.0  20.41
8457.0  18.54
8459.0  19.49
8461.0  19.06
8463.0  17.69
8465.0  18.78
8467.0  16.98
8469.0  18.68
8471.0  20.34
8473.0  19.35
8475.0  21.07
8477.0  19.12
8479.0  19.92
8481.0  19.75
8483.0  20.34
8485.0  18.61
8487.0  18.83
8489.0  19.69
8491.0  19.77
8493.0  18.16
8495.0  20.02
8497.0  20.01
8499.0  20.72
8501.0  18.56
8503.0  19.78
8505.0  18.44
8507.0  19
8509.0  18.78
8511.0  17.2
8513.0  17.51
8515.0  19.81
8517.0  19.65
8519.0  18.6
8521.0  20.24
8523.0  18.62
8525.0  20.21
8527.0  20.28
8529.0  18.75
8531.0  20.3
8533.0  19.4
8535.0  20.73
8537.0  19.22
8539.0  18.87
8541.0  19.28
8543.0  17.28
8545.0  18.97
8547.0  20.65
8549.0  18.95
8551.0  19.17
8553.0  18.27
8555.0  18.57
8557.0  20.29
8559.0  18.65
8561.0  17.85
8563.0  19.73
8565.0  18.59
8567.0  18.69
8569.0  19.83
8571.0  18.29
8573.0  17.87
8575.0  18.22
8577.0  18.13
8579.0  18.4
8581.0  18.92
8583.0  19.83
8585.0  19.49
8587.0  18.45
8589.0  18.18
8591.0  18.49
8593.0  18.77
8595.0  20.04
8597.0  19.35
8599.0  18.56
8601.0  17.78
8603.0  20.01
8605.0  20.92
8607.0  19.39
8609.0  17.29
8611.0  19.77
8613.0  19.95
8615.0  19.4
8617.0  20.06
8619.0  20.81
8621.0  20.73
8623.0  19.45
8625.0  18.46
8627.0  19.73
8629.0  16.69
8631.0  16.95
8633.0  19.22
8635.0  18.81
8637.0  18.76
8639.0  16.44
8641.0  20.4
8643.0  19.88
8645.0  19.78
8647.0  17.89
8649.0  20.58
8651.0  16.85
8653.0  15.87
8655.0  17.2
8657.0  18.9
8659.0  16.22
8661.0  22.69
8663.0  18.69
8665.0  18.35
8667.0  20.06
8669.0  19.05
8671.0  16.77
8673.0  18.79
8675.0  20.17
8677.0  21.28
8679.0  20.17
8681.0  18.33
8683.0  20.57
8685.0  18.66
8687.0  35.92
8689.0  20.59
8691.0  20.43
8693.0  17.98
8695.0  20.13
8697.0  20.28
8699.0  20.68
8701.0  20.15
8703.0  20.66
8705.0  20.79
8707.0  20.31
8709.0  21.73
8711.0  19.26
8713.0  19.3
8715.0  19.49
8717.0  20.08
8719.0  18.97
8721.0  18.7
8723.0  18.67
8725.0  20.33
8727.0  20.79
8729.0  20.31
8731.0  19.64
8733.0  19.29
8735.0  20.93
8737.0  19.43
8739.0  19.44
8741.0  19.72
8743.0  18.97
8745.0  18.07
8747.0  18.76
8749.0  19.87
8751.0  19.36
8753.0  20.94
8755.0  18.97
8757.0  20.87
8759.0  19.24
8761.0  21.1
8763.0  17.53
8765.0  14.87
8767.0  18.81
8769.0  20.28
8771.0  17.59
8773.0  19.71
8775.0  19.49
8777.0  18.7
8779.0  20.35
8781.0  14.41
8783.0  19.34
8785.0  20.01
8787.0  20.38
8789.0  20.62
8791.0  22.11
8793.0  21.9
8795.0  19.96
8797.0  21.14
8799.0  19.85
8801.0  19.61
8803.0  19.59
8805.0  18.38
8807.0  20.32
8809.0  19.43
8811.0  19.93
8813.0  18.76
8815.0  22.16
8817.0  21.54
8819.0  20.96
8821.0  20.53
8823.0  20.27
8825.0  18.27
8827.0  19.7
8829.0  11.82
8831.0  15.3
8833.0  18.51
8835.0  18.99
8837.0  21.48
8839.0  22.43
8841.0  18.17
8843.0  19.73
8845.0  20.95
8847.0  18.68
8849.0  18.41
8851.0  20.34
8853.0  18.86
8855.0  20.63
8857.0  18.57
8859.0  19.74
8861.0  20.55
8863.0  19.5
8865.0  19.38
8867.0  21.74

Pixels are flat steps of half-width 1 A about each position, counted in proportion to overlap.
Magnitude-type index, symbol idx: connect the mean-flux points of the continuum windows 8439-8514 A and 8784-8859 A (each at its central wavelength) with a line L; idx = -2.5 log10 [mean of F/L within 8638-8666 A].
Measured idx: 0.05 mag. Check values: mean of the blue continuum 19.1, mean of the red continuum 19.7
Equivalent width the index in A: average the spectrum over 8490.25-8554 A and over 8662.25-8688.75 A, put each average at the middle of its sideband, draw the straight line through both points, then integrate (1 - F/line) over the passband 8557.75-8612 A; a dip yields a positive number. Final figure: 2.4 A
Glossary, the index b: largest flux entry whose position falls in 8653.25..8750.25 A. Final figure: 35.92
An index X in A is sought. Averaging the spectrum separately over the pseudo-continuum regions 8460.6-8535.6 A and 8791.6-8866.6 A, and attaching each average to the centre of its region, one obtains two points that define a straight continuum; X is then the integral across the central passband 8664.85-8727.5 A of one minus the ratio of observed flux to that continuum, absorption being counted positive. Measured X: -2.5 A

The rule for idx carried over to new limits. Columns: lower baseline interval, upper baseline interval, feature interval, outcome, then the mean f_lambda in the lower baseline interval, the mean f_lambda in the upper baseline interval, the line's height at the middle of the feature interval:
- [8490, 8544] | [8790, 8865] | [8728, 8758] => -0.01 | 19.2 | 19.6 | 19.5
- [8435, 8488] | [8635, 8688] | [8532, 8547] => 0.01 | 19.2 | 19.5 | 19.3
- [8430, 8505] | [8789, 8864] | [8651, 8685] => 0.03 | 19.3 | 19.7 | 19.5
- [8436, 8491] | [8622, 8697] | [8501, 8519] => 0.03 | 19.2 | 19.4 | 19.3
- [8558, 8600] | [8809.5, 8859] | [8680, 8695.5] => -0.14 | 18.8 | 19.4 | 19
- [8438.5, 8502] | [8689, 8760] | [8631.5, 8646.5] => 0.04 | 19.3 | 19.8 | 19.6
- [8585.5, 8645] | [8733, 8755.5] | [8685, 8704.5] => -0.12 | 19.1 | 19.5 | 19.3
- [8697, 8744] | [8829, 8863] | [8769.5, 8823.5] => -0.02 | 19.9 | 19.2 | 19.5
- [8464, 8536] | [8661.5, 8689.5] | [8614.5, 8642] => 0.07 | 19.3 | 20.6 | 20.2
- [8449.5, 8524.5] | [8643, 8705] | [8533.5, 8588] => 0.03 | 19.2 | 19.8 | 19.4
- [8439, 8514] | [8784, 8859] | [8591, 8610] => 0.01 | 19.1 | 19.7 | 19.3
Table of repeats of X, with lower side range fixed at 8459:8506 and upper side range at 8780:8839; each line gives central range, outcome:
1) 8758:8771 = 0.6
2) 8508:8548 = 0.2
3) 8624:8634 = 0.6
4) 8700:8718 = -0.7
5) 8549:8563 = 0.3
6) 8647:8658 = 0.9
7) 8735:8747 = 0.2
